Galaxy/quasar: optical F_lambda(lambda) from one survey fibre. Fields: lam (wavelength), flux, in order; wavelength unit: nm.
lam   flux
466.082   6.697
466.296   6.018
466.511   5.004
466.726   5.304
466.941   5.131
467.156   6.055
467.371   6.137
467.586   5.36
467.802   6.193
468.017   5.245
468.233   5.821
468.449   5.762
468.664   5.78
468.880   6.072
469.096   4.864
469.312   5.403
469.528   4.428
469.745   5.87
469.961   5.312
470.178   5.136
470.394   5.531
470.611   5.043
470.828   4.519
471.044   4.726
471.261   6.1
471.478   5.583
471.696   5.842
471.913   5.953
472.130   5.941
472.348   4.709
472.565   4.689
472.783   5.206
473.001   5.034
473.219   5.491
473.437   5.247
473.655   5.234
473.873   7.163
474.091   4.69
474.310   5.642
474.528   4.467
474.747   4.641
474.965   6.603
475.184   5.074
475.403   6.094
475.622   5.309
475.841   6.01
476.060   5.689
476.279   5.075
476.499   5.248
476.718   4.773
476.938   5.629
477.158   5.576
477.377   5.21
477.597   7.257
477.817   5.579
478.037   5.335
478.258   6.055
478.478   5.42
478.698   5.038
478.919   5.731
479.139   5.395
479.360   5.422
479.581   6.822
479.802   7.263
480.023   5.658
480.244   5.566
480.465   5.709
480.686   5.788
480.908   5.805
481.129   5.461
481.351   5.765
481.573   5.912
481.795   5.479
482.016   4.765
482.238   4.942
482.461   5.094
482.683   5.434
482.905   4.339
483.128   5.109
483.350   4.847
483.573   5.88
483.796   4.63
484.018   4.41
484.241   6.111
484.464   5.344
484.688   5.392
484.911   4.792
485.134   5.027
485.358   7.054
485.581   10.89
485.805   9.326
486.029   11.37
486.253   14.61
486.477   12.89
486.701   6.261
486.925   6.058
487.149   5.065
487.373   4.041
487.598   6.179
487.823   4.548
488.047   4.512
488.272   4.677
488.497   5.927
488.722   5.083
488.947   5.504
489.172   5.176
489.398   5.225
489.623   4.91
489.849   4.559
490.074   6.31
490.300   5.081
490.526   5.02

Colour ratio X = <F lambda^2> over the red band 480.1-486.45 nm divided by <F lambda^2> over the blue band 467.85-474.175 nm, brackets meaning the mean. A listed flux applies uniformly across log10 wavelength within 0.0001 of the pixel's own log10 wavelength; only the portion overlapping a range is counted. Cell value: 1.24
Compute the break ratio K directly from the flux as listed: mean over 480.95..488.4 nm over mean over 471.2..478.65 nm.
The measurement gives 1.1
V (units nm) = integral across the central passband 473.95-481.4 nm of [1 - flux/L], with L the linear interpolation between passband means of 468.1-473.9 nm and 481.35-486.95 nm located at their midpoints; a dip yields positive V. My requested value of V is 0.51 nm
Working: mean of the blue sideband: 5.4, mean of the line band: 5.62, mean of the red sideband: 6.64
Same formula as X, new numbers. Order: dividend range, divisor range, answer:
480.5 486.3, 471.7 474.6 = 1.21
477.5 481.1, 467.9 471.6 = 1.13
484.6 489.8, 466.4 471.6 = 1.33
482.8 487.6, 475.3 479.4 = 1.27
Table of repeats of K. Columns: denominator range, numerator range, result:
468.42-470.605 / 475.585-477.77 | 1.04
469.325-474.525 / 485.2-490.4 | 1.26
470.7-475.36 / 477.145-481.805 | 1.08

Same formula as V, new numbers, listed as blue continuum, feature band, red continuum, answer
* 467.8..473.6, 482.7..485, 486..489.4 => 0.45 nm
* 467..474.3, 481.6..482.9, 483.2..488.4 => 0.26 nm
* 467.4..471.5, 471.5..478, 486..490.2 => 0.23 nm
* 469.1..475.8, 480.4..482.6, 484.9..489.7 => 0.28 nm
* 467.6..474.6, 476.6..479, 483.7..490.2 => 0.09 nm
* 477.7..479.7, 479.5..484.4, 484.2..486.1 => 0.70 nm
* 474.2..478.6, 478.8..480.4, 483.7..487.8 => 0.03 nm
